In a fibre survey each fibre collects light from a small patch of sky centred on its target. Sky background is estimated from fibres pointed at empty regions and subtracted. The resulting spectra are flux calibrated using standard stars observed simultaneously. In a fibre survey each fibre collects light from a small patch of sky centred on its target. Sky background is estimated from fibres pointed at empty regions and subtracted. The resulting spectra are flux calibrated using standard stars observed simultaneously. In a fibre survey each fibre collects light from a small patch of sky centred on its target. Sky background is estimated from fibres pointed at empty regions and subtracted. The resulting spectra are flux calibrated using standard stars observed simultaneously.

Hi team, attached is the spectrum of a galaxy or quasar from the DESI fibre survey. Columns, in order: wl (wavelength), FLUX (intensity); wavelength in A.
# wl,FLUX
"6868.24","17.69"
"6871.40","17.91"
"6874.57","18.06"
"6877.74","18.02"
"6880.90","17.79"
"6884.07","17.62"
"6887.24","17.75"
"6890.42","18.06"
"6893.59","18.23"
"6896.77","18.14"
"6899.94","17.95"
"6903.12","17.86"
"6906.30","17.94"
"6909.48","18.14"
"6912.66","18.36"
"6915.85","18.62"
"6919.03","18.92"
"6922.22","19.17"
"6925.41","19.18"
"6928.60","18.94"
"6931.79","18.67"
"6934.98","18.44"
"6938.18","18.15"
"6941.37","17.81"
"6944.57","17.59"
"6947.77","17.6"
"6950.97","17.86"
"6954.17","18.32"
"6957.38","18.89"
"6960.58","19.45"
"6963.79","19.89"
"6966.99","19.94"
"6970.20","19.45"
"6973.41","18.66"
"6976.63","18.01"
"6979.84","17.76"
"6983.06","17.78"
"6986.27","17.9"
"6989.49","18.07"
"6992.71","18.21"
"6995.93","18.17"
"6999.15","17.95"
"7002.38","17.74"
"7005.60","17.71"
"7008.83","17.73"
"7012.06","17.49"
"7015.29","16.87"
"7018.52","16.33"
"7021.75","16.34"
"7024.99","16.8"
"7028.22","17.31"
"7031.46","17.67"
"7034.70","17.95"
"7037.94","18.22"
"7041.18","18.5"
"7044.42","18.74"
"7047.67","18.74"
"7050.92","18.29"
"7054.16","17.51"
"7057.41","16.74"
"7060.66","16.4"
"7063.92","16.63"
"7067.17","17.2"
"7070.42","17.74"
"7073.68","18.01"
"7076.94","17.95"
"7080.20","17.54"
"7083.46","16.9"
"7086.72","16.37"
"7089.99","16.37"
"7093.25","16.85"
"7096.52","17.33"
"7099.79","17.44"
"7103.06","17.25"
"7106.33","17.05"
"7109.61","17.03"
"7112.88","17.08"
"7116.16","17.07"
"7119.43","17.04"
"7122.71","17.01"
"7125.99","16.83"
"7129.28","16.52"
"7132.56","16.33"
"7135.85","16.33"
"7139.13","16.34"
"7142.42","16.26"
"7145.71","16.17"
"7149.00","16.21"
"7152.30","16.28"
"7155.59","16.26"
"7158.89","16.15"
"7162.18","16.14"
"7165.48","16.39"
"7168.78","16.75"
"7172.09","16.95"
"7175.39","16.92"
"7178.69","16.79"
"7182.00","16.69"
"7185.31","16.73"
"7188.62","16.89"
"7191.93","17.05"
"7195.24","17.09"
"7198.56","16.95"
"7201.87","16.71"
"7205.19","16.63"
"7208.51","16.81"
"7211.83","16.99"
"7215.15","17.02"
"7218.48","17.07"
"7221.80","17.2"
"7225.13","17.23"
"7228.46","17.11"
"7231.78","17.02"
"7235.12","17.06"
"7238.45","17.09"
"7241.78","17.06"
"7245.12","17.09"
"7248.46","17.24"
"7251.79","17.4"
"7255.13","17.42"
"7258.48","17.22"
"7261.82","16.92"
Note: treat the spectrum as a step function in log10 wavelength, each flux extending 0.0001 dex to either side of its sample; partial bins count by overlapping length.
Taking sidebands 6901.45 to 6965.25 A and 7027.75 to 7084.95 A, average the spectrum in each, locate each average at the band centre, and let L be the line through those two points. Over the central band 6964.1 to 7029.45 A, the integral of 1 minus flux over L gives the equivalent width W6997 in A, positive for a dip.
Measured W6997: 0.8 A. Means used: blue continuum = 18.5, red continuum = 17.7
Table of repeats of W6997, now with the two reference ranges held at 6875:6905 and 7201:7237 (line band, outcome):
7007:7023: 0.55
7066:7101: 0.28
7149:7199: 1.38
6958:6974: -1.60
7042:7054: -0.66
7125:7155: 1.52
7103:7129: 0.43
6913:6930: -1.02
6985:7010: -0.44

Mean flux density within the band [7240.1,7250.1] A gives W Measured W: 17.1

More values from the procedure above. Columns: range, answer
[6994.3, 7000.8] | 18.1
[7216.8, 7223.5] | 17.1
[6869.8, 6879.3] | 18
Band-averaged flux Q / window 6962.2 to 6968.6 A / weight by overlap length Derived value 19.9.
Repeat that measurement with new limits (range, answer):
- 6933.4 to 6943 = 18.1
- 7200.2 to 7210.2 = 16.7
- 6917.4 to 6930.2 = 19.1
